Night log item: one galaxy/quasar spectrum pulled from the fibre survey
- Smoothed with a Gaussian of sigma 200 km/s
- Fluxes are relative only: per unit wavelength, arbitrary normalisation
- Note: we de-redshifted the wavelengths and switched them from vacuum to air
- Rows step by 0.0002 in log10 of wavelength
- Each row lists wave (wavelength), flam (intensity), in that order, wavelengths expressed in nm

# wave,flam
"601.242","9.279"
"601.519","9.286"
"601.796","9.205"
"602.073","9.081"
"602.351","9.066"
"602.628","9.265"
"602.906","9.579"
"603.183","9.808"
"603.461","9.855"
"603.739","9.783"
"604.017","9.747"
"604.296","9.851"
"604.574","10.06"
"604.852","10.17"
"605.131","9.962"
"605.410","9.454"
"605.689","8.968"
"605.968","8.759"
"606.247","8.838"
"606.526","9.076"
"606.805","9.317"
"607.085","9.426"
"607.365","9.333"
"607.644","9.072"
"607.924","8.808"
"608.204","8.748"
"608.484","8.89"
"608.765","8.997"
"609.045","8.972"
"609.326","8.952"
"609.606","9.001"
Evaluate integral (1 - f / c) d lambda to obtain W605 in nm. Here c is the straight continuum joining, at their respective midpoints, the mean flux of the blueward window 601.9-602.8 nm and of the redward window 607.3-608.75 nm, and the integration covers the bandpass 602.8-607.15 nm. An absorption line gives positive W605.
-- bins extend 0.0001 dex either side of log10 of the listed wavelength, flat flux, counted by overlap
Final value -0.23 nm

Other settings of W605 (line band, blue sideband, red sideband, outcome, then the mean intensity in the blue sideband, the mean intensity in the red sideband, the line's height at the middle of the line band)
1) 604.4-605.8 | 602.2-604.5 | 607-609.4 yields -0.05 nm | 9.63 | 9.01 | 9.41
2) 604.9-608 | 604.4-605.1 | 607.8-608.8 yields 0.09 nm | 10.1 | 8.84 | 9.49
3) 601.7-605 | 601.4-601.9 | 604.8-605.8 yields -0.07 nm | 9.25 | 9.6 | 9.41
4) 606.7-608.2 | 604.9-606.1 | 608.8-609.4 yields 0.00 nm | 9.35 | 8.97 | 9.14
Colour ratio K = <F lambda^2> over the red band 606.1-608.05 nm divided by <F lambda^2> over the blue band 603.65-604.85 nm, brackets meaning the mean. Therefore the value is 0.93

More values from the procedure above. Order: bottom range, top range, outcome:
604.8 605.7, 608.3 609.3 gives 0.93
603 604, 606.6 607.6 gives 0.96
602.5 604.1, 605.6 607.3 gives 0.95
